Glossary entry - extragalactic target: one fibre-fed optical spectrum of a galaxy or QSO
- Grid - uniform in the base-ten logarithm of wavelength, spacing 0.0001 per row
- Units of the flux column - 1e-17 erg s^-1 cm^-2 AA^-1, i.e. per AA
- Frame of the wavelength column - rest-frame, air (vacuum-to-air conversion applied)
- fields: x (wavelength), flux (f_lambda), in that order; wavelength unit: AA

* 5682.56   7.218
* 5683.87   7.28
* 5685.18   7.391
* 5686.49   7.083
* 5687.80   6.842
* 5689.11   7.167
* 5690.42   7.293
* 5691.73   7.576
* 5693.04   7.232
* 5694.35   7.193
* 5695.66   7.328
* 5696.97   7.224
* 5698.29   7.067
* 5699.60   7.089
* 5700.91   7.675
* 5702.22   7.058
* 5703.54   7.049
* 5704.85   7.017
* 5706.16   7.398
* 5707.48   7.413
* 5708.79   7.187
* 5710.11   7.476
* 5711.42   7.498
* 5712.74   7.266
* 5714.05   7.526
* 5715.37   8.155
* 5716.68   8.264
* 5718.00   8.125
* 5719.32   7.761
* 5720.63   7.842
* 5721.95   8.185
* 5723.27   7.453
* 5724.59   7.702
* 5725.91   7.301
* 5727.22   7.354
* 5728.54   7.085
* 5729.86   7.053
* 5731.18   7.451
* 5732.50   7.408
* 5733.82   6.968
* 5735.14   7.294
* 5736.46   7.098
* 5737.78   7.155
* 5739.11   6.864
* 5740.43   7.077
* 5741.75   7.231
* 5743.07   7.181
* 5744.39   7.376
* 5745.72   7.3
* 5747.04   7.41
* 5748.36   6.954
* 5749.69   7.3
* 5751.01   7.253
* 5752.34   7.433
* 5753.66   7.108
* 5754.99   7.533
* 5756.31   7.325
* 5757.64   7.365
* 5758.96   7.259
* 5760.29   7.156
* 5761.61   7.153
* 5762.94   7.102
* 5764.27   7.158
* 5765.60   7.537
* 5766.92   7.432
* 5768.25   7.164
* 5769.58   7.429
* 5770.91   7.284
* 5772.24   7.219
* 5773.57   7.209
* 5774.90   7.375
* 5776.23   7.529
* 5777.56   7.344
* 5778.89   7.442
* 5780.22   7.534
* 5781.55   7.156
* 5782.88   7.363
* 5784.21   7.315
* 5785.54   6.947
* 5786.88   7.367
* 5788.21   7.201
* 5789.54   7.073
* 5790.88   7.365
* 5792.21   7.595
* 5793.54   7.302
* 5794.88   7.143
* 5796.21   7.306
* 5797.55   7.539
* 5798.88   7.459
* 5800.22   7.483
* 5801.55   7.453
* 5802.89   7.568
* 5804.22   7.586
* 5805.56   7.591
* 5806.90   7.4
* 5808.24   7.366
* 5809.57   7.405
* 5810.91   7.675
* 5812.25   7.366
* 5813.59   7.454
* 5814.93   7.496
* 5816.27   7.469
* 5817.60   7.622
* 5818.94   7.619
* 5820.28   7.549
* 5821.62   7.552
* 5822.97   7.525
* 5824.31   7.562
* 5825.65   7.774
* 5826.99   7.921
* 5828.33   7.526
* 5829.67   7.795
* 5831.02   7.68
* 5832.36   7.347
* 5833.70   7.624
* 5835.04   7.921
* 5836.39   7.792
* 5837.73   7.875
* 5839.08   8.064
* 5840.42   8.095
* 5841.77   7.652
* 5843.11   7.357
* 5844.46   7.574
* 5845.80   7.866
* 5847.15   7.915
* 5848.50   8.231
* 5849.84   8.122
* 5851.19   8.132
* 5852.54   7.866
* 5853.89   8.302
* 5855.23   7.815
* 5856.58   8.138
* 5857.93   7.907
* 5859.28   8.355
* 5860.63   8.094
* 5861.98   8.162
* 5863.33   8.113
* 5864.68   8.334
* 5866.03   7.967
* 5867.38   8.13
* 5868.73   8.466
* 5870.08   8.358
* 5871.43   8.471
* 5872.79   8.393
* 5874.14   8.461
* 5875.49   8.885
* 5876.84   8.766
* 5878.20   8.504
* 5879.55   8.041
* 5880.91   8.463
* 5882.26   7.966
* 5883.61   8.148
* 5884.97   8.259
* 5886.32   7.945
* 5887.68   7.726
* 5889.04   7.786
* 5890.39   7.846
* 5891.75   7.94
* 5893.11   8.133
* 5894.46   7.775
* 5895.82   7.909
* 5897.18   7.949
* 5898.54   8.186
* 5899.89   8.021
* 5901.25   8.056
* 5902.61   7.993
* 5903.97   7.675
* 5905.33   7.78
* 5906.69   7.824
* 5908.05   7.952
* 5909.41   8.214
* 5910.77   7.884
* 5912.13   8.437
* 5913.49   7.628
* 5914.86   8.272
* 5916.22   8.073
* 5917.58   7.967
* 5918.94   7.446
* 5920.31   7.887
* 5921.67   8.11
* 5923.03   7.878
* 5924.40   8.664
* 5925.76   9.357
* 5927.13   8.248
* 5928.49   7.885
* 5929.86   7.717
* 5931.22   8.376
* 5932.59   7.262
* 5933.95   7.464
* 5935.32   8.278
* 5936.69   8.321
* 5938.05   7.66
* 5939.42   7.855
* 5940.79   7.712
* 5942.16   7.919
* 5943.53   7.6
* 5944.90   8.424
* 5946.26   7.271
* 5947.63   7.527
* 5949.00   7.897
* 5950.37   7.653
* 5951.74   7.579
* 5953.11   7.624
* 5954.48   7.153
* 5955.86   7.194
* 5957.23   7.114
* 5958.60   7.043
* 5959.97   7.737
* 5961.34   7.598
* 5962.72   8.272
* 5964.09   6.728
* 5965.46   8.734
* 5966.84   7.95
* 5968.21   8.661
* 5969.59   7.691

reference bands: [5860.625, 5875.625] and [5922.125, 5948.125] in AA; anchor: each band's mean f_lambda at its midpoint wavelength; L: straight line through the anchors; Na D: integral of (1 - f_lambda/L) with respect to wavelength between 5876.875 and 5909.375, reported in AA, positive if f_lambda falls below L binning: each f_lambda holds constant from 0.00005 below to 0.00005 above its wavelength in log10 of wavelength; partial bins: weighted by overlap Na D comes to 0.7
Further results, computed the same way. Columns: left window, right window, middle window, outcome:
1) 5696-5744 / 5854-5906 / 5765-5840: 2.8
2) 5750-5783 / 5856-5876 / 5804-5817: 0.4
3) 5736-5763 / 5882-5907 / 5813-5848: -0.3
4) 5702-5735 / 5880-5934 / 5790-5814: 0.8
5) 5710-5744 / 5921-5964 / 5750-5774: 0.7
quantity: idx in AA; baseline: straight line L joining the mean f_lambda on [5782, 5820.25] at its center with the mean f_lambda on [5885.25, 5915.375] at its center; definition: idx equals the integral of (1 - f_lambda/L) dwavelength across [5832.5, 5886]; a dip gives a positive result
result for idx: -2.6 AA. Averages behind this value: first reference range 7.41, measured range 8.11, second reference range 7.95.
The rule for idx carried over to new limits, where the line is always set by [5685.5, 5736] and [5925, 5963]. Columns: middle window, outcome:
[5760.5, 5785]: 0.6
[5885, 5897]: -0.3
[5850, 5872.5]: -1.6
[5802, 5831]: 0.0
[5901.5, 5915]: -0.4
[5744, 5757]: 0.3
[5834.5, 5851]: -0.6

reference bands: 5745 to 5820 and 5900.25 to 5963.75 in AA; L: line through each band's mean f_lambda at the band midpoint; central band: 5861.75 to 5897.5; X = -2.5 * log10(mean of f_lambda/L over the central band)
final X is -0.07 mag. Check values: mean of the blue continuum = 7.36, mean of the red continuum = 7.85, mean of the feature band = 8.18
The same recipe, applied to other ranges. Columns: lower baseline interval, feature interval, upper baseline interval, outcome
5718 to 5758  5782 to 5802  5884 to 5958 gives 0.03 mag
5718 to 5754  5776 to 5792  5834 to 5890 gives 0.05 mag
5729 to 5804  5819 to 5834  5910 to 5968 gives -0.02 mag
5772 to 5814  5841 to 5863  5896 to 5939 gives -0.04 mag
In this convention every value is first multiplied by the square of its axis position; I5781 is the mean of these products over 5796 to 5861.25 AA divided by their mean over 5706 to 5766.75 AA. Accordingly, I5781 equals 1.08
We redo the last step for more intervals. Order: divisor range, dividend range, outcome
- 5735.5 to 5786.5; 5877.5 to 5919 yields 1.15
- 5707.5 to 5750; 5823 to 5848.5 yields 1.08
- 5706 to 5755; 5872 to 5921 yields 1.15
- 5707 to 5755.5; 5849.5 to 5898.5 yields 1.16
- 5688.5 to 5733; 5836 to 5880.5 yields 1.15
